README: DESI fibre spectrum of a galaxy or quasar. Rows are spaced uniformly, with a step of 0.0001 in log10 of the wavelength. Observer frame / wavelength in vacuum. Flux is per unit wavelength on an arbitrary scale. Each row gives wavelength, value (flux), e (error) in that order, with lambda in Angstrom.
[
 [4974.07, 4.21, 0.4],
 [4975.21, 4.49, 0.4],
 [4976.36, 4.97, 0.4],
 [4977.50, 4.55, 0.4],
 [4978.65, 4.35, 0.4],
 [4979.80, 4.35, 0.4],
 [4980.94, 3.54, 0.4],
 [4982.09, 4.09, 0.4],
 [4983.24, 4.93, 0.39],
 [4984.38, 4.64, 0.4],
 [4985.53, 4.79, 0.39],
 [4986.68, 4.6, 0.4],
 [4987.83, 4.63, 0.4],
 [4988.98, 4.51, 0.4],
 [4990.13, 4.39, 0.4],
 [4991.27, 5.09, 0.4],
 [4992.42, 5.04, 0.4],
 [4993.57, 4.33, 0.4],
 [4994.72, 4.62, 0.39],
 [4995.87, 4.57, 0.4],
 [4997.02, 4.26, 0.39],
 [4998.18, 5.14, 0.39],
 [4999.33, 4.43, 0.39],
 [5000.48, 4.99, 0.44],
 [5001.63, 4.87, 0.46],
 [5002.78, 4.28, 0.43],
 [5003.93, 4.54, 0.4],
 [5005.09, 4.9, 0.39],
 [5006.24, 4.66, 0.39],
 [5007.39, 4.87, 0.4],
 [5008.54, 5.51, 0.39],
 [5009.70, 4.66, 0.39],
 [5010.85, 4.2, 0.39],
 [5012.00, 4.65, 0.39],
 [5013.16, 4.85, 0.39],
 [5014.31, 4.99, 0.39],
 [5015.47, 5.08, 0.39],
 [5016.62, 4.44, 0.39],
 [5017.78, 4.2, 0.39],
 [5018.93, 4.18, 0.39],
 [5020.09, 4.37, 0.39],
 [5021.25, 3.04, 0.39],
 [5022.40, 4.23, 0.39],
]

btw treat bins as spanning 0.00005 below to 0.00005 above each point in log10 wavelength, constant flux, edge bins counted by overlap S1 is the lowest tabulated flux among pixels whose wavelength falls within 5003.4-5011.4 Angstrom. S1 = 4.2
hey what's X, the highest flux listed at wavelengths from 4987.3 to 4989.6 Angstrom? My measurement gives 4.63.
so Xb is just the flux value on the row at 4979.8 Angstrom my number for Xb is 4.35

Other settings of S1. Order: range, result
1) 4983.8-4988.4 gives 4.6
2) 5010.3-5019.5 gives 4.18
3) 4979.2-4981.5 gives 3.54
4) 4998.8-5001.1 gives 4.43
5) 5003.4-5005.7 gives 4.54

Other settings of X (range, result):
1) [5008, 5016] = 5.51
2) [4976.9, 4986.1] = 4.93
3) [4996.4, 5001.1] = 5.14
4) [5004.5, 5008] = 4.9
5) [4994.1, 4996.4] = 4.62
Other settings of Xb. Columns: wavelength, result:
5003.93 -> 4.54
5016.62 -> 4.44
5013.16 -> 4.85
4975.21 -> 4.49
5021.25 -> 3.04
